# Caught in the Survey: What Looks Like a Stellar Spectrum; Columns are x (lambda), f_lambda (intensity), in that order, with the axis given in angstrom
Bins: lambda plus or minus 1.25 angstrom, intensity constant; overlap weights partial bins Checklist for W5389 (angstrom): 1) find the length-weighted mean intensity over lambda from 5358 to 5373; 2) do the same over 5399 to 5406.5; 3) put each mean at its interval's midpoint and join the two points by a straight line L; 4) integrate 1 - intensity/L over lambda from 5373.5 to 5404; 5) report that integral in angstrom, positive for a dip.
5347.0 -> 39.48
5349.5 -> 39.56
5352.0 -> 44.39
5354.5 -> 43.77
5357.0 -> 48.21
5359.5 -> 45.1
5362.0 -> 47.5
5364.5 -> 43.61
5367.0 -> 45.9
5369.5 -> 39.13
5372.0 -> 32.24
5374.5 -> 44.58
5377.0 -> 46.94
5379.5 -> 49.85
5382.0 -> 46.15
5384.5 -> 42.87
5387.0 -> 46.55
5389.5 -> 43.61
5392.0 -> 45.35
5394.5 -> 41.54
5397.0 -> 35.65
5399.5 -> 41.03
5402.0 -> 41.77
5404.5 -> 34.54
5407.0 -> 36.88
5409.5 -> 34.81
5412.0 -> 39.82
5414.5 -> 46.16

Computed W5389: -2.6 angstrom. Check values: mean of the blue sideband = 42.5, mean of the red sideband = 38.7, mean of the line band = 43.6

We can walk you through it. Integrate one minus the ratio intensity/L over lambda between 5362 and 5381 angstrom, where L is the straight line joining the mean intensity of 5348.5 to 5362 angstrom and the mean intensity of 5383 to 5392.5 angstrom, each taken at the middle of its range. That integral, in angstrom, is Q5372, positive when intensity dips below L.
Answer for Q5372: 0.5 angstrom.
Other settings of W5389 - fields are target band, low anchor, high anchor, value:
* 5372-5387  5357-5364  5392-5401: -0.6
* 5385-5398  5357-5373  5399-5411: -1.1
